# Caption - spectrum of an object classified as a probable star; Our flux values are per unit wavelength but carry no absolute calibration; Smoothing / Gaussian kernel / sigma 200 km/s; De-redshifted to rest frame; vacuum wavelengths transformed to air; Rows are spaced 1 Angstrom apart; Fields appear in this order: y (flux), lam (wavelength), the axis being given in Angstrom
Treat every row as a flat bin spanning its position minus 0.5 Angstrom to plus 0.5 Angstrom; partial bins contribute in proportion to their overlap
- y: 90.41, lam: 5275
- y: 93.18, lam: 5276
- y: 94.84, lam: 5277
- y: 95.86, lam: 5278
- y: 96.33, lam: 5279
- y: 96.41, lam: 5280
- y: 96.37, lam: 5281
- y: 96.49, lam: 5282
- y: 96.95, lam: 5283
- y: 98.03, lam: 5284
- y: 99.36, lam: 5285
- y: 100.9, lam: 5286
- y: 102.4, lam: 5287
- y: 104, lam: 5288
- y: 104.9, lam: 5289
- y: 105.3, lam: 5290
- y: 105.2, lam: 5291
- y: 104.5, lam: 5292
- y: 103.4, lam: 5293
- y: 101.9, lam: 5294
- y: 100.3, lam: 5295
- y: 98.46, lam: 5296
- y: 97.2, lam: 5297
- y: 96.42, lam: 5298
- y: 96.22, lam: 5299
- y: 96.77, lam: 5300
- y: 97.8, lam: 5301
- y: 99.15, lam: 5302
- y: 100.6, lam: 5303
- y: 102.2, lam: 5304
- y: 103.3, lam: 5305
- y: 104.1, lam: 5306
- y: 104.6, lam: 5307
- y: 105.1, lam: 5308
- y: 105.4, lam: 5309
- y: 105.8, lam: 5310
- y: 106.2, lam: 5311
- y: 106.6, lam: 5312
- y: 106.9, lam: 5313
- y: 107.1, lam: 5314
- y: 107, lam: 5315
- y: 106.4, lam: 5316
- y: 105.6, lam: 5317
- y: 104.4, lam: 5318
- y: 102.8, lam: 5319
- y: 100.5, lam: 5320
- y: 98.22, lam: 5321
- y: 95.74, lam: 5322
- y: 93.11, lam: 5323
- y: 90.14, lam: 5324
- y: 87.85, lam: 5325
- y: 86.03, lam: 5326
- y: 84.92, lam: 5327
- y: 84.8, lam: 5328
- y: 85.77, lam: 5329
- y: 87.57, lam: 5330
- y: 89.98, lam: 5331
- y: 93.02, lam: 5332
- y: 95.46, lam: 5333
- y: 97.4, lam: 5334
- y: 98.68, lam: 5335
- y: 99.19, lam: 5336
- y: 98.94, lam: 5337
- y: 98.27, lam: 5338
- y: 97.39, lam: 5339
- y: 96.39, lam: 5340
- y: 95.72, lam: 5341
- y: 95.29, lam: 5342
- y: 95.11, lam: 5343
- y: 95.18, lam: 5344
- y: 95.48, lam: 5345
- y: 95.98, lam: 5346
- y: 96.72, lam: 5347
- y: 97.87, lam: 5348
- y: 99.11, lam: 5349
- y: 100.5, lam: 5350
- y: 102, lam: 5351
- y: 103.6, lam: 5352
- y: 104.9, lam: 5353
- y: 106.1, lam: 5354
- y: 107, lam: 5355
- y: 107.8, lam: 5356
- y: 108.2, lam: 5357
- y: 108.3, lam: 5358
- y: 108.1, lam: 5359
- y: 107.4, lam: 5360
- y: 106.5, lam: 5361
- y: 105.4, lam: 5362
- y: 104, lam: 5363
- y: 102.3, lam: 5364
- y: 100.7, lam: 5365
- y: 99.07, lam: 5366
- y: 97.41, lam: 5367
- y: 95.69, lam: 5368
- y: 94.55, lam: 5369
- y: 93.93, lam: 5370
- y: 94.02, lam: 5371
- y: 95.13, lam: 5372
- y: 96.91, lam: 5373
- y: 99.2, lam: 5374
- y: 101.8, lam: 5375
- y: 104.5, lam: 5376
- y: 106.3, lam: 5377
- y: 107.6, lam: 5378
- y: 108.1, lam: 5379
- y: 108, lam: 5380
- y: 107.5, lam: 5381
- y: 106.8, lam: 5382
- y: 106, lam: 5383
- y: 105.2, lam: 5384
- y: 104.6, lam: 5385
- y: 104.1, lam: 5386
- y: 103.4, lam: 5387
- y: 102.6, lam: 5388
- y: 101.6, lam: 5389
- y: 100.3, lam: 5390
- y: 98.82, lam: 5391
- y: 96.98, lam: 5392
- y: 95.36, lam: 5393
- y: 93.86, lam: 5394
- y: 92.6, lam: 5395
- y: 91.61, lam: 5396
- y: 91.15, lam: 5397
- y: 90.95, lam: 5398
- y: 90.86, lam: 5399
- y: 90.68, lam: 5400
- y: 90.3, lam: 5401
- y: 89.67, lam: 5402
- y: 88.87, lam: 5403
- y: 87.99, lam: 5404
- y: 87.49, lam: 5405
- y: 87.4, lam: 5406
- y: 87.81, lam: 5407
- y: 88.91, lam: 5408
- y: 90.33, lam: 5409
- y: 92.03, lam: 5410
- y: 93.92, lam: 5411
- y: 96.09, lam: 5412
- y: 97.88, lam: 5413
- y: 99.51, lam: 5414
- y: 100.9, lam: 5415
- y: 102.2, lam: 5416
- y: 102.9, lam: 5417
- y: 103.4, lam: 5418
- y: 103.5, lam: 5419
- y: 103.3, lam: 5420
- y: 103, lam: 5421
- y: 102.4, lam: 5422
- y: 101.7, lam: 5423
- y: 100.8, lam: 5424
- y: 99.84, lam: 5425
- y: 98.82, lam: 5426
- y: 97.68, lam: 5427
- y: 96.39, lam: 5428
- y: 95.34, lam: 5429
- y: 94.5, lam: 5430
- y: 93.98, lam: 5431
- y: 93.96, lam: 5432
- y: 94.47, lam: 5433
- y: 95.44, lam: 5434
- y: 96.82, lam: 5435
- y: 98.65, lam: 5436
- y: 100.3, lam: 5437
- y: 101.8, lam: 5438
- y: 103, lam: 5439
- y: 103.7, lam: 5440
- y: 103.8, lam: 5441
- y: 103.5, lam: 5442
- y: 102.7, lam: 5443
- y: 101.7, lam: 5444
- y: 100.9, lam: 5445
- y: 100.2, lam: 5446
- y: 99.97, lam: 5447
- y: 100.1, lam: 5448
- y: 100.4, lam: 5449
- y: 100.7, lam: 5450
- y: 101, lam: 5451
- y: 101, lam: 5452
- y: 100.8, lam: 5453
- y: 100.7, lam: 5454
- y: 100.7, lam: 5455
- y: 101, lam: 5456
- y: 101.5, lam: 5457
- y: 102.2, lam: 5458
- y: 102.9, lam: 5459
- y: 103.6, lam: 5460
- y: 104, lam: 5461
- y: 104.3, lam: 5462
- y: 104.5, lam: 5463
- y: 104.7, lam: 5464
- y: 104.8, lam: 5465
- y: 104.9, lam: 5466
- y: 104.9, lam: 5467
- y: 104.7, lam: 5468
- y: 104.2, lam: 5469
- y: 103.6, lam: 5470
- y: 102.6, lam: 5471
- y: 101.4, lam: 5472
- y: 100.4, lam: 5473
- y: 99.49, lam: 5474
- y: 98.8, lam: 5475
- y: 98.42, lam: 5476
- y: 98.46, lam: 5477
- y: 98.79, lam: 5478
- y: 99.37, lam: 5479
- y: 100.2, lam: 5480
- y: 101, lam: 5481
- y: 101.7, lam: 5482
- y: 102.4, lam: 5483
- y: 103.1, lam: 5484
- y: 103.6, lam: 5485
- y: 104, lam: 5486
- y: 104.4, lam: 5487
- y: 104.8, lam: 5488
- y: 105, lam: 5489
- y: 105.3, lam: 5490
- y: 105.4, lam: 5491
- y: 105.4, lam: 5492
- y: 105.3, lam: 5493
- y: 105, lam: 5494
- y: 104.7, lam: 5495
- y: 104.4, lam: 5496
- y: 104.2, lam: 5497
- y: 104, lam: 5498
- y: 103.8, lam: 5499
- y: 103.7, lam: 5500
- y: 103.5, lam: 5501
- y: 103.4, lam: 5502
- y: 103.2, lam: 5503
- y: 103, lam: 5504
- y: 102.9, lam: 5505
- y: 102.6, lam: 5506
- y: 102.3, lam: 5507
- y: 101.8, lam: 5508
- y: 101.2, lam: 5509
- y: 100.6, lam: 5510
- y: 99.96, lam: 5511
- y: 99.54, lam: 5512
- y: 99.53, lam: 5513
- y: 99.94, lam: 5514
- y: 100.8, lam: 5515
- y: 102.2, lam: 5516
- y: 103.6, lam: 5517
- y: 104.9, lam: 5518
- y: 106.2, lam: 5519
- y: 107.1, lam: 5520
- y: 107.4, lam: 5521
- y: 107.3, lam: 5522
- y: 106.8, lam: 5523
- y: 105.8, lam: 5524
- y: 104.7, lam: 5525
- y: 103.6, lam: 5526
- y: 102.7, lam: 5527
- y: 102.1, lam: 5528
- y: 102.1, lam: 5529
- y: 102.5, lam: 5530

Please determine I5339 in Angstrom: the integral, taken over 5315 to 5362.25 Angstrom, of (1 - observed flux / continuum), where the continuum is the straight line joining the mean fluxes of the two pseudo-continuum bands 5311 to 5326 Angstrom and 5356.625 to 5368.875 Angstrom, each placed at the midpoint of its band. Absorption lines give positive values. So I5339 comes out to 1.6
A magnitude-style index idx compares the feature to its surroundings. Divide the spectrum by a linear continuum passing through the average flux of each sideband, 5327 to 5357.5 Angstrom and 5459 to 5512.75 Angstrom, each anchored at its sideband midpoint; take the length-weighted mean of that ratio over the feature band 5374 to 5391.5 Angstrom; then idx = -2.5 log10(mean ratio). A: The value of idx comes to -0.06 mag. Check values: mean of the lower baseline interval 97.4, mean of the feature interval 104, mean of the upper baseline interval 103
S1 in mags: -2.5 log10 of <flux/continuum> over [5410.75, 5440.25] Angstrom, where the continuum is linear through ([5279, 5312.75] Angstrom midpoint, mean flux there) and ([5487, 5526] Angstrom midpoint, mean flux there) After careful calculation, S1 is 0.04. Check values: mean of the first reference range 101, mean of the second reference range 104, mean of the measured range 99.2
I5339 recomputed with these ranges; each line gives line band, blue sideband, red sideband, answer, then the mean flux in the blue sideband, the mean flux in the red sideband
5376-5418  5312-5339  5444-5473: 0.9 Angstrom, 96.6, 102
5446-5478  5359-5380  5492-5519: 0.1 Angstrom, 101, 103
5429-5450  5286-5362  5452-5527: 0.5 Angstrom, 100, 103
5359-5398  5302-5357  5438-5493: -0.2 Angstrom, 99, 102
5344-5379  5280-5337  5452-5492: -0.5 Angstrom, 99.2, 102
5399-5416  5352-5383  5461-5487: 1.8 Angstrom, 103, 102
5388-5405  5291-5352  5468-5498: 1.2 Angstrom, 98.5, 103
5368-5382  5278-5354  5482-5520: -0.1 Angstrom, 98.9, 103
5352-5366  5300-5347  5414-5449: -1.0 Angstrom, 98.1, 100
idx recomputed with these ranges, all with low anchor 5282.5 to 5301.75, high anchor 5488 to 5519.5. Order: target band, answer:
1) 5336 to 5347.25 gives 0.05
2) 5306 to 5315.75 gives -0.06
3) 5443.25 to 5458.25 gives 0.02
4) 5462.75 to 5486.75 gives 0.01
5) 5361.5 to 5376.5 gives 0.03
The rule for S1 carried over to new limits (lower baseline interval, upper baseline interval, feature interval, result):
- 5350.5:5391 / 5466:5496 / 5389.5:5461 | 0.057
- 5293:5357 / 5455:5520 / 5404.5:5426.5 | 0.040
